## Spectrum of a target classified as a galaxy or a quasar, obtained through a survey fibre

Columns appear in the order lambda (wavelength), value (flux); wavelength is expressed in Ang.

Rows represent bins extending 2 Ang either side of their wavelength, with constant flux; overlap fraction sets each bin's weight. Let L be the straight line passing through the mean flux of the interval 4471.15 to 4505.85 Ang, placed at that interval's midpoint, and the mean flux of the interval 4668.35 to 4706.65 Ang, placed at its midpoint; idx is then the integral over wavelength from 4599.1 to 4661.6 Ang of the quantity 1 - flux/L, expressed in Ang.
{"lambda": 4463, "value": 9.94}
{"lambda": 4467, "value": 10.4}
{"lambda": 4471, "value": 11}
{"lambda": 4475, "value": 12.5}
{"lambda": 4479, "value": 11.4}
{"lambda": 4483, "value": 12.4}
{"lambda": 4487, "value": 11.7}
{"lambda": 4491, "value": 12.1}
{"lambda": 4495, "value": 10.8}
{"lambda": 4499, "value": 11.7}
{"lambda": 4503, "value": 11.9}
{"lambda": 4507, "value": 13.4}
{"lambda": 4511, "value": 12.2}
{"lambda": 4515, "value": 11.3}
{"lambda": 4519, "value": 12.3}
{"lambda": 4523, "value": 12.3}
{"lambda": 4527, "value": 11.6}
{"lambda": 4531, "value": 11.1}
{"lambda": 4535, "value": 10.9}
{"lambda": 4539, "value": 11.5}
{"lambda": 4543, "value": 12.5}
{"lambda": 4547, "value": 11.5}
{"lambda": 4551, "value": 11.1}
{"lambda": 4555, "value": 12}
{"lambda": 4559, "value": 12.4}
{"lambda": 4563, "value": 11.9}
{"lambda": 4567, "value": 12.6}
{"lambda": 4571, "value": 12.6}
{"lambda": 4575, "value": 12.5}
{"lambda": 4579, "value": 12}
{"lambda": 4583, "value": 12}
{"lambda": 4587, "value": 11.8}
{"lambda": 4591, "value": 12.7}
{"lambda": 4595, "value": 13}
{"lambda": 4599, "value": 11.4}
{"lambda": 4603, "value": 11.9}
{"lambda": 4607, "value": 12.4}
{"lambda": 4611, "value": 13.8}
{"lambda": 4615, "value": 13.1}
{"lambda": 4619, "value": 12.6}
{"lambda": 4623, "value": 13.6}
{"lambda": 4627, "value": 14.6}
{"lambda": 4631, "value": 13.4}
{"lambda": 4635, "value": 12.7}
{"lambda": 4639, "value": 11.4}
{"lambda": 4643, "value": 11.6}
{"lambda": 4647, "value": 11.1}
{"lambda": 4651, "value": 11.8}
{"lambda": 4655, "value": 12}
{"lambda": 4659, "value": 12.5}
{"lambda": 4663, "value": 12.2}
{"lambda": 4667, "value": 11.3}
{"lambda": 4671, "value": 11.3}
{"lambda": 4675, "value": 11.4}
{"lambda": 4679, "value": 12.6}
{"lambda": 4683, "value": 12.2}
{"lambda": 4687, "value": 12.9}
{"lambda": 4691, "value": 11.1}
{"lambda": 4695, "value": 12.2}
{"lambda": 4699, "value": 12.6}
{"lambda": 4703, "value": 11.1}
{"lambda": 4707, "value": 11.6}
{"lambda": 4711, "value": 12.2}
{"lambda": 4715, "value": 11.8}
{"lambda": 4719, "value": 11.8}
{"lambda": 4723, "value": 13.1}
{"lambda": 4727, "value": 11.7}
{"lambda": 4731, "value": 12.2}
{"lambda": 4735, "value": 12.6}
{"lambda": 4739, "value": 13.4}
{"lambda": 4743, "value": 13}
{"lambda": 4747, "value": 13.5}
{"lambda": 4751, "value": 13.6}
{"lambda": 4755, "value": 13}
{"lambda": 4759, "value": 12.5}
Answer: -3.4 Ang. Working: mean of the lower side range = 11.8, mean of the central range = 12.5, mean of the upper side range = 11.9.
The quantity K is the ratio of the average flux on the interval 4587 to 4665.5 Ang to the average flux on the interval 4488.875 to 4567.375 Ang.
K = 1.05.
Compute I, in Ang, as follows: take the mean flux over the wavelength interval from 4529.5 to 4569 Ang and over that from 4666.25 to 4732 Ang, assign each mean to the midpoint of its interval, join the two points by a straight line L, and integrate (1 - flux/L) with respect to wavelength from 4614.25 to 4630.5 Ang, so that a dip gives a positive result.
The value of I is -2.3 Ang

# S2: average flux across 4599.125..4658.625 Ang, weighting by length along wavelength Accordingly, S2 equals 12.5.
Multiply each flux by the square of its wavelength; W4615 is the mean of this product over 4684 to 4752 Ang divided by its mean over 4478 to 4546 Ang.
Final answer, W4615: 1.14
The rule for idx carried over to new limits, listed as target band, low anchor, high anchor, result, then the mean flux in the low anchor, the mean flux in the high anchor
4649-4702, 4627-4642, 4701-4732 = 1.42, 12.7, 11.9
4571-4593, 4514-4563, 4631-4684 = -0.83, 11.7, 11.9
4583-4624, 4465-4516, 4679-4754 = -1.71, 11.8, 12.4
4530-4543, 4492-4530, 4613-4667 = 0.71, 11.9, 12.5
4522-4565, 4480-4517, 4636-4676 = 0.60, 11.9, 11.7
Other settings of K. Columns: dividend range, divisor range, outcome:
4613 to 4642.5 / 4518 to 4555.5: 1.11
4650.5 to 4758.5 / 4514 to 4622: 1.01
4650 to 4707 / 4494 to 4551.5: 1.01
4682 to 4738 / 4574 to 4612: 0.98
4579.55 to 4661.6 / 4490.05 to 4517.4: 1.05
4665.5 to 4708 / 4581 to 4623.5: 0.95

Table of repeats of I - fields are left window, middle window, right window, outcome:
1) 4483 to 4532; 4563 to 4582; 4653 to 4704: -0.7 Ang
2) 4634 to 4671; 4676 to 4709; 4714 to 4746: 0.4 Ang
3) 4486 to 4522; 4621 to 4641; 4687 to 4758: -1.5 Ang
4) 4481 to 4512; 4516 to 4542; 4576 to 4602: 0.9 Ang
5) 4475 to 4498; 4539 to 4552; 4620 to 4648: 0.4 Ang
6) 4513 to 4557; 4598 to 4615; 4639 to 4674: -1.2 Ang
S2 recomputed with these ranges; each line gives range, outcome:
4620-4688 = 12.3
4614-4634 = 13.4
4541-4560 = 11.9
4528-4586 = 11.9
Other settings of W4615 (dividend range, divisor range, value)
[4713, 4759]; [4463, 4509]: 1.21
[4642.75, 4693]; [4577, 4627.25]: 0.97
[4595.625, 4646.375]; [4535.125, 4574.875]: 1.09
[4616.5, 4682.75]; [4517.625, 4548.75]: 1.10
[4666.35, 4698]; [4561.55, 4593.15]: 1.02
